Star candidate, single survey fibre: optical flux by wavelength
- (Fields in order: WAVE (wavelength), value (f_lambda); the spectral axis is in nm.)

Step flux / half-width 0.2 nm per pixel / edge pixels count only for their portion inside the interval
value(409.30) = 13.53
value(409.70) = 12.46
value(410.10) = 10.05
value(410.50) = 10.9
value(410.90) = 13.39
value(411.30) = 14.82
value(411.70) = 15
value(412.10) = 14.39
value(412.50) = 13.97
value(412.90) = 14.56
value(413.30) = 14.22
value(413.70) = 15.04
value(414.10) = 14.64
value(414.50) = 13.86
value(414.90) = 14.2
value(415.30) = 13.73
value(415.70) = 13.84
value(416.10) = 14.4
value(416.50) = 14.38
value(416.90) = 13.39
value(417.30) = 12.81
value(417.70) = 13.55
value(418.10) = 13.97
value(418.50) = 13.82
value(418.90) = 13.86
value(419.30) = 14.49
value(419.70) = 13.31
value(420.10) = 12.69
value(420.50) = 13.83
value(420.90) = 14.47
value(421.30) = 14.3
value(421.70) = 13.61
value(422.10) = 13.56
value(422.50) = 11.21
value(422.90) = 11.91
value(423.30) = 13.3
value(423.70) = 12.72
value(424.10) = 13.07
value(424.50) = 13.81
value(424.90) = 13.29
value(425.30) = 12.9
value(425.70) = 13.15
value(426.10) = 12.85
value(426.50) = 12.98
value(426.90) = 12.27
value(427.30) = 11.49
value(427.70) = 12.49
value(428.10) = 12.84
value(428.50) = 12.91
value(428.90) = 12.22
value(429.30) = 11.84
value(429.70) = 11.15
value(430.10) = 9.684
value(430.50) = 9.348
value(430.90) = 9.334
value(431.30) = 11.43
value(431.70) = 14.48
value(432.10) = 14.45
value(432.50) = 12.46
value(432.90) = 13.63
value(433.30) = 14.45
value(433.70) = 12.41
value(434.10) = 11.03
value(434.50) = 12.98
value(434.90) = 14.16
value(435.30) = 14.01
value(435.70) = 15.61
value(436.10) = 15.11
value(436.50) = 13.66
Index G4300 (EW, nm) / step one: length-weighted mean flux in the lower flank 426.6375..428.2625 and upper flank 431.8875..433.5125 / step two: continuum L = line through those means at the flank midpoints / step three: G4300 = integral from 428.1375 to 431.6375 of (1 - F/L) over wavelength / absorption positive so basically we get 0.467 nm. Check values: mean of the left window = 12.3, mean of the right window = 13.7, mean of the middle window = 11.2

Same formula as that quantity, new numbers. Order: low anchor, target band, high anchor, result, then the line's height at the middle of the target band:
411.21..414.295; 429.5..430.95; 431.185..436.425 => 0.40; 13.8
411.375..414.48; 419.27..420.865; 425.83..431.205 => -0.04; 13.2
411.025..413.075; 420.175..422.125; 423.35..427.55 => -0.08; 13.4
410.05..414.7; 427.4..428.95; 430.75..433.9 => 0.06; 13.1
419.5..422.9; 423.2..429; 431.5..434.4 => 0.20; 13.3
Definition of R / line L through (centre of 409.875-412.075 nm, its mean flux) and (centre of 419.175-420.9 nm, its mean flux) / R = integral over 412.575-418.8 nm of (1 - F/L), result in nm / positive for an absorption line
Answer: -0.34 nm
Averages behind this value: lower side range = 13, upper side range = 13.6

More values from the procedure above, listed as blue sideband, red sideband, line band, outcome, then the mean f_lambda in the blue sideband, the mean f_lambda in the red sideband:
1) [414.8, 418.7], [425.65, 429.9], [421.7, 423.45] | 0.06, 13.8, 12.4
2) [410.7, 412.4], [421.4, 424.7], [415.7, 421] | -0.09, 14.4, 12.9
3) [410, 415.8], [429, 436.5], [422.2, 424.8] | 0.09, 13.8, 12.7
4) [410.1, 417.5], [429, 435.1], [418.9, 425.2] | -0.10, 13.9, 12.2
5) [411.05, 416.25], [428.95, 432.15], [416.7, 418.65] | 0.02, 14.3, 11.4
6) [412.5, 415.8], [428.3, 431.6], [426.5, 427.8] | -0.06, 14.3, 11.1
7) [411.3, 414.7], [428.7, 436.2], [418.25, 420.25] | 0.03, 14.5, 12.6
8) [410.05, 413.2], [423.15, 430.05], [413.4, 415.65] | -0.15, 13.6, 12.6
